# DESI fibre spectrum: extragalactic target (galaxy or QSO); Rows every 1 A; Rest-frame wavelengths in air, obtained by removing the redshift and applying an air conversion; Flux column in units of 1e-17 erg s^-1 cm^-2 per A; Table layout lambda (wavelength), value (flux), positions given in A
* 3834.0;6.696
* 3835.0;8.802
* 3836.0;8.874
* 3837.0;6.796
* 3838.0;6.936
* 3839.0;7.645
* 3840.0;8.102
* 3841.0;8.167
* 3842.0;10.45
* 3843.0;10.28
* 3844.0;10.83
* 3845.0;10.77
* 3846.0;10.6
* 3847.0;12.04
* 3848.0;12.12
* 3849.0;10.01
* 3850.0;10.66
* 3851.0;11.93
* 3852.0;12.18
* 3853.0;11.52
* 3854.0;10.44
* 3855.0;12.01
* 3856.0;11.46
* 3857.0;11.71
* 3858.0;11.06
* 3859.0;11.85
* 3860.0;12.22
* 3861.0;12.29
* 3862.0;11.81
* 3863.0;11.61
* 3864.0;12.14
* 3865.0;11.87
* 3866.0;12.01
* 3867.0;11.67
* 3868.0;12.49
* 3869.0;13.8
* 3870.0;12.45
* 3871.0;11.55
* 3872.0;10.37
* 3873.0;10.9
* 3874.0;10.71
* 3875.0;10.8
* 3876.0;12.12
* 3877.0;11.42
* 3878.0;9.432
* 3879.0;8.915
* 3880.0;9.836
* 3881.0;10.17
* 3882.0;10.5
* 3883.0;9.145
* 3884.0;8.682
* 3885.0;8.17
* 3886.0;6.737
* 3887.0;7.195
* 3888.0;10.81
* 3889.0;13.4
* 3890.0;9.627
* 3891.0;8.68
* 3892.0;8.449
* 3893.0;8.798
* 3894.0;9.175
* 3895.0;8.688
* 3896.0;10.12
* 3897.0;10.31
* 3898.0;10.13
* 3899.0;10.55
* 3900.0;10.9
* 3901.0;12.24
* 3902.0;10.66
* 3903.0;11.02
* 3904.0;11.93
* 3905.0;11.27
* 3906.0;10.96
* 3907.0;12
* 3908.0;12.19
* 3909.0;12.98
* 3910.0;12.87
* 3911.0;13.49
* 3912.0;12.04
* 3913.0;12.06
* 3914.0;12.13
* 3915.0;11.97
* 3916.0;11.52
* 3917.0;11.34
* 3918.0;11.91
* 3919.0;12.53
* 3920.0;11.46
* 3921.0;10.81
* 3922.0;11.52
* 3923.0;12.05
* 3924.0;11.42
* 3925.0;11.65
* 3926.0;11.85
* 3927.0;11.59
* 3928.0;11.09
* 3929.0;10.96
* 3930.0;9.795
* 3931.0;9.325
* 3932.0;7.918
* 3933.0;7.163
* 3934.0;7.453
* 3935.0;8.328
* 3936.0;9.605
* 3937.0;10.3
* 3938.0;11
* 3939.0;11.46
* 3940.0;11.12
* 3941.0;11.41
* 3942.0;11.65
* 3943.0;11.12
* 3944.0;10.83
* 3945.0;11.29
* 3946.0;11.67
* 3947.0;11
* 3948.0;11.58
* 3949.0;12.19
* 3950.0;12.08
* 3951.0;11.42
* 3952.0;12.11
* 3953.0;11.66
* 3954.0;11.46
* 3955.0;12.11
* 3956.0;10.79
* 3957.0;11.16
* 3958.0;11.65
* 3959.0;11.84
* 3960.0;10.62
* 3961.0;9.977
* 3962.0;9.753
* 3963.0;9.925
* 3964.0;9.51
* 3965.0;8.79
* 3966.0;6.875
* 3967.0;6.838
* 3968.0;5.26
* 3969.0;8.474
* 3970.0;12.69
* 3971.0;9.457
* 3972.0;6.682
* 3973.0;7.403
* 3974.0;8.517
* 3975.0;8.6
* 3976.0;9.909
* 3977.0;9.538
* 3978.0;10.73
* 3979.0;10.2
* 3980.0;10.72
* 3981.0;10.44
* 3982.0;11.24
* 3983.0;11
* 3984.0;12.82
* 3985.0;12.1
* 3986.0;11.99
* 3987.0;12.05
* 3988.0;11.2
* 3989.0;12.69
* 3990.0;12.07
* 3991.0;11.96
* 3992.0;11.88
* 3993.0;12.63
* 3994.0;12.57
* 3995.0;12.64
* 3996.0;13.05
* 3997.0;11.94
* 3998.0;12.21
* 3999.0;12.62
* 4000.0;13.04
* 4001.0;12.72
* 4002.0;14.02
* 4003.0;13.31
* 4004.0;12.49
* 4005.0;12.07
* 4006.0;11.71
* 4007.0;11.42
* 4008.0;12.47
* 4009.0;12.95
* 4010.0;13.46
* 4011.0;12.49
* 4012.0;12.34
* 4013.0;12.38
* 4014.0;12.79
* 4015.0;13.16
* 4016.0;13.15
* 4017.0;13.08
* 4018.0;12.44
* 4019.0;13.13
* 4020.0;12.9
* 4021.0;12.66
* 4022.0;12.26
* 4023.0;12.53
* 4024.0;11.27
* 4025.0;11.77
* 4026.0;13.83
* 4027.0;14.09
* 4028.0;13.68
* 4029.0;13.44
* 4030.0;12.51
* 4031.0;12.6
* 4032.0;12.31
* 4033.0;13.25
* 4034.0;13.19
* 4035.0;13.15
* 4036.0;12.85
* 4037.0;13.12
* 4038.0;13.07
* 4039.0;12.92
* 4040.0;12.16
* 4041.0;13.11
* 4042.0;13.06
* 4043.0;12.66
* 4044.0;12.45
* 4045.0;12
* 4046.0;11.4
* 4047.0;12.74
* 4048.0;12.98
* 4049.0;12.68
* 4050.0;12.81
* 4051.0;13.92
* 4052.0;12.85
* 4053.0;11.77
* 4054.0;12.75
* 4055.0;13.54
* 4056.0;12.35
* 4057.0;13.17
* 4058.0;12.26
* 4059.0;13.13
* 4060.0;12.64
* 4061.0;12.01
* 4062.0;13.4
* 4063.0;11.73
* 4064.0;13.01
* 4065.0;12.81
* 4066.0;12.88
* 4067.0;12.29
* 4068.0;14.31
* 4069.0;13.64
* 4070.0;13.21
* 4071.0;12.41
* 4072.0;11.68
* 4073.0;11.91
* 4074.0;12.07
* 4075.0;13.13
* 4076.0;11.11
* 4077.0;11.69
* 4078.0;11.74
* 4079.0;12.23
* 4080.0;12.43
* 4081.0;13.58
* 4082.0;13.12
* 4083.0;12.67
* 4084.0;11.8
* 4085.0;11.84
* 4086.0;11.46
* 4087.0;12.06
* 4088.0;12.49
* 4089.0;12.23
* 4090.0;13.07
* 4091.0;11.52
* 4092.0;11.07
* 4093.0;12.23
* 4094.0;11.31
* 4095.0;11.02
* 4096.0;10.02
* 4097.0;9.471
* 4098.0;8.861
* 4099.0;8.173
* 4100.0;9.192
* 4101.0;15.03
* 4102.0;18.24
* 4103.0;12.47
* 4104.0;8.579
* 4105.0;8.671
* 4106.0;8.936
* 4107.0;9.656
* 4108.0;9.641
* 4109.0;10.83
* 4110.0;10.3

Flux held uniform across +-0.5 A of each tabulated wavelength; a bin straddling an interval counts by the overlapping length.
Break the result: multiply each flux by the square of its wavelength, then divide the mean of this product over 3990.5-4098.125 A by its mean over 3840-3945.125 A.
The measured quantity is 1.2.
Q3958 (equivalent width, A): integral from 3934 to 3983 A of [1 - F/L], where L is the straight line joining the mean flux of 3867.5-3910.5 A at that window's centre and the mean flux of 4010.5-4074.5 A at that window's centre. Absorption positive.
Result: 5.4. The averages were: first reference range 10.5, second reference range 12.8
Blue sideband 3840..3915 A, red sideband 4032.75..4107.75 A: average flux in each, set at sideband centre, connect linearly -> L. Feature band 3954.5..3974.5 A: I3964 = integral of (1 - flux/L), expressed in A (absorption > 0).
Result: 3.61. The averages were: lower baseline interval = 10.9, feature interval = 9.42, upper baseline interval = 12.2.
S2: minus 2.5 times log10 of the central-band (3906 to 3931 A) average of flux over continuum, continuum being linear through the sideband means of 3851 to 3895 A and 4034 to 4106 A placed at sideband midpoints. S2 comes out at -0.06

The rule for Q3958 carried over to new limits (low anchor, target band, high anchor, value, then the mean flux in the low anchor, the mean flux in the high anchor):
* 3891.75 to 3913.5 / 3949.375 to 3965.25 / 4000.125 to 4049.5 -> 1.1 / 11.1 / 12.7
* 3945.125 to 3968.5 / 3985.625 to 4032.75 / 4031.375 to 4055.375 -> -3.0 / 10.5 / 12.8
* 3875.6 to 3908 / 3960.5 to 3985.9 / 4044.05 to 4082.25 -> 4.0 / 10.1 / 12.6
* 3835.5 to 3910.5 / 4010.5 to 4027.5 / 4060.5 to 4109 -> -1.9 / 10.6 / 11.8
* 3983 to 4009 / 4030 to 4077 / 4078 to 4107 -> -3.3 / 12.4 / 11.5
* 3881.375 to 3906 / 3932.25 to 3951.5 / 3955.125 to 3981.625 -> -1.9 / 9.91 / 9.52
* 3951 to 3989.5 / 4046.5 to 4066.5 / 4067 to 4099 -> -2.2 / 10.2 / 11.9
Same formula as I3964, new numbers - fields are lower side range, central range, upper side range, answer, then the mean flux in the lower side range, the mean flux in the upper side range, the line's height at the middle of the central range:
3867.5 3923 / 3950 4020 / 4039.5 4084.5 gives 3.03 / 10.8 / 12.6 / 11.8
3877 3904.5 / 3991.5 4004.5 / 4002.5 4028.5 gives -0.44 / 9.82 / 12.7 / 12.3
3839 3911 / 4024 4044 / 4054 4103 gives -1.69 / 10.8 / 12.2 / 11.9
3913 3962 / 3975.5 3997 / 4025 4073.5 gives 0.38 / 11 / 12.8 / 11.8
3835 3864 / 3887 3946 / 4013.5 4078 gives 2.38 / 10.6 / 12.7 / 11.3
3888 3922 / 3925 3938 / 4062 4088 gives 1.84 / 11.2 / 12.5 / 11.4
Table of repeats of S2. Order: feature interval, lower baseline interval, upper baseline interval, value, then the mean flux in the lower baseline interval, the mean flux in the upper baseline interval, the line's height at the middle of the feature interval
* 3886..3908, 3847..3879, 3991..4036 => 0.15 mag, 11.5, 12.7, 11.8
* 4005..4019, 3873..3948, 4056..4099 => -0.10 mag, 10.6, 12.1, 11.5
